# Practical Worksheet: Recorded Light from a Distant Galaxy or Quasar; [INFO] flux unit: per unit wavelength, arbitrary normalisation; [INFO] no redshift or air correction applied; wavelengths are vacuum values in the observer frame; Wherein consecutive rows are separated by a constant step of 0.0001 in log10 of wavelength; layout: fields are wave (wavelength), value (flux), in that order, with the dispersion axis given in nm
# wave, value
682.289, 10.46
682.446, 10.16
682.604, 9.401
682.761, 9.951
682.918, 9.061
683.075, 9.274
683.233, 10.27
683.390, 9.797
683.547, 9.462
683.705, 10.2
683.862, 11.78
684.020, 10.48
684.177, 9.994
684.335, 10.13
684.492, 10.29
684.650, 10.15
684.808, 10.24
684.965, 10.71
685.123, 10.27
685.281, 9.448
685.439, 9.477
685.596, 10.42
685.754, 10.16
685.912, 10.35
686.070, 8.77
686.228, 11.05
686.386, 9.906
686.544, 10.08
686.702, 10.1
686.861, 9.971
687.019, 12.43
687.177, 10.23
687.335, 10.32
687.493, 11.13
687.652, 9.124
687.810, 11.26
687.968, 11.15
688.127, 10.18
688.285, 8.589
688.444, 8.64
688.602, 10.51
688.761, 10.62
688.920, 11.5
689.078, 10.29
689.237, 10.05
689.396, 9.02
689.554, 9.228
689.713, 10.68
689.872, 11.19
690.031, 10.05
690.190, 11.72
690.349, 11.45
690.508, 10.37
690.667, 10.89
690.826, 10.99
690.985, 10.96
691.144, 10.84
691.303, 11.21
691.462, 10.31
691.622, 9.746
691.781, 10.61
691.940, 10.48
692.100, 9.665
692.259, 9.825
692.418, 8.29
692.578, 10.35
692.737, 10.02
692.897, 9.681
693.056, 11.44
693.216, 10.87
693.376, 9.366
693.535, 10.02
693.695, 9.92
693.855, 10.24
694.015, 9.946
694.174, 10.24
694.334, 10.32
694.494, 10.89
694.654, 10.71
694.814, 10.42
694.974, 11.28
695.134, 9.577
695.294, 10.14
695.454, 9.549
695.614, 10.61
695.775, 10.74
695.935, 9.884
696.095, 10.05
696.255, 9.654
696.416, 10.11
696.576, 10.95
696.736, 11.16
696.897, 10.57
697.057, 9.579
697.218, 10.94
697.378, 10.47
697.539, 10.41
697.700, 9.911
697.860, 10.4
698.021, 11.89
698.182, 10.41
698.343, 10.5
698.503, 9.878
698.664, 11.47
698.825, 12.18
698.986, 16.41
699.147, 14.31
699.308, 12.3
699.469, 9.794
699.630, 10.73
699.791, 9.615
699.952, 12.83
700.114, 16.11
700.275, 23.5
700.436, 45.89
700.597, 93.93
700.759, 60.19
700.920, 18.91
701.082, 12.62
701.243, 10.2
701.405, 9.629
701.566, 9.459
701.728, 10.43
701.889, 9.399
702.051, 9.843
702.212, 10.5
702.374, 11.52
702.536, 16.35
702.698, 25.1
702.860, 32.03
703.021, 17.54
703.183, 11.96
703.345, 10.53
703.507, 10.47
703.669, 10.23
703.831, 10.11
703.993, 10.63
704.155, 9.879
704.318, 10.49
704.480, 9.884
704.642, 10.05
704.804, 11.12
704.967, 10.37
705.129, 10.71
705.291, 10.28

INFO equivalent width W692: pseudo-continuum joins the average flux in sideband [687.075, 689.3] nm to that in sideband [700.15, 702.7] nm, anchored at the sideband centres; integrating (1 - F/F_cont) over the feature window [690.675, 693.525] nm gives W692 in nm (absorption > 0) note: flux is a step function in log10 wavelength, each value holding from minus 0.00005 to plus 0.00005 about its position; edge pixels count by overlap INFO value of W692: 0.77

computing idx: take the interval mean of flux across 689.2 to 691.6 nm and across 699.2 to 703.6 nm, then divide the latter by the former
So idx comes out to 1.85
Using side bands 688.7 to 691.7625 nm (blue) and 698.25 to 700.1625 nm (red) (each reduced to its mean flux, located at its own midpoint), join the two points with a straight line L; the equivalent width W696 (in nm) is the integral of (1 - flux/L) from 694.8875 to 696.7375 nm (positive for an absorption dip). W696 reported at 0.20 nm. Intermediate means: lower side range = 10.6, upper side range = 12.1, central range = 10.3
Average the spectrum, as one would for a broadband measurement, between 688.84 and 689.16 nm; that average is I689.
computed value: 10.9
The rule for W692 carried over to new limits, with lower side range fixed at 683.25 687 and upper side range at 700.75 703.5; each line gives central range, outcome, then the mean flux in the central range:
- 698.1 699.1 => 0.176 nm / 11.9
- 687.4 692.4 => 0.556 nm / 10.4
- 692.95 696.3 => 0.733 nm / 10.3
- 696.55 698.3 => 0.430 nm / 10.6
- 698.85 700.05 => 0.192 nm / 12.3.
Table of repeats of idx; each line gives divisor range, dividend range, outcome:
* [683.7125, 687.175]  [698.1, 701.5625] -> 1.97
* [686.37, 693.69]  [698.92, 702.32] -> 1.96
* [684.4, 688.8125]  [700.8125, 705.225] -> 1.26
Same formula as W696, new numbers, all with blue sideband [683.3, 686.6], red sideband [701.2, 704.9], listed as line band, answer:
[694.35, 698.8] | 0.46 nm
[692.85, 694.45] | 0.15 nm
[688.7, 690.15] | 0.06 nm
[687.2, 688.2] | 0.00 nm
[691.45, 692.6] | 0.13 nm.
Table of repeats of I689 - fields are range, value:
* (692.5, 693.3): 10.5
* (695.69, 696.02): 10.3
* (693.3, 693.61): 9.71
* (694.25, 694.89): 10.6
